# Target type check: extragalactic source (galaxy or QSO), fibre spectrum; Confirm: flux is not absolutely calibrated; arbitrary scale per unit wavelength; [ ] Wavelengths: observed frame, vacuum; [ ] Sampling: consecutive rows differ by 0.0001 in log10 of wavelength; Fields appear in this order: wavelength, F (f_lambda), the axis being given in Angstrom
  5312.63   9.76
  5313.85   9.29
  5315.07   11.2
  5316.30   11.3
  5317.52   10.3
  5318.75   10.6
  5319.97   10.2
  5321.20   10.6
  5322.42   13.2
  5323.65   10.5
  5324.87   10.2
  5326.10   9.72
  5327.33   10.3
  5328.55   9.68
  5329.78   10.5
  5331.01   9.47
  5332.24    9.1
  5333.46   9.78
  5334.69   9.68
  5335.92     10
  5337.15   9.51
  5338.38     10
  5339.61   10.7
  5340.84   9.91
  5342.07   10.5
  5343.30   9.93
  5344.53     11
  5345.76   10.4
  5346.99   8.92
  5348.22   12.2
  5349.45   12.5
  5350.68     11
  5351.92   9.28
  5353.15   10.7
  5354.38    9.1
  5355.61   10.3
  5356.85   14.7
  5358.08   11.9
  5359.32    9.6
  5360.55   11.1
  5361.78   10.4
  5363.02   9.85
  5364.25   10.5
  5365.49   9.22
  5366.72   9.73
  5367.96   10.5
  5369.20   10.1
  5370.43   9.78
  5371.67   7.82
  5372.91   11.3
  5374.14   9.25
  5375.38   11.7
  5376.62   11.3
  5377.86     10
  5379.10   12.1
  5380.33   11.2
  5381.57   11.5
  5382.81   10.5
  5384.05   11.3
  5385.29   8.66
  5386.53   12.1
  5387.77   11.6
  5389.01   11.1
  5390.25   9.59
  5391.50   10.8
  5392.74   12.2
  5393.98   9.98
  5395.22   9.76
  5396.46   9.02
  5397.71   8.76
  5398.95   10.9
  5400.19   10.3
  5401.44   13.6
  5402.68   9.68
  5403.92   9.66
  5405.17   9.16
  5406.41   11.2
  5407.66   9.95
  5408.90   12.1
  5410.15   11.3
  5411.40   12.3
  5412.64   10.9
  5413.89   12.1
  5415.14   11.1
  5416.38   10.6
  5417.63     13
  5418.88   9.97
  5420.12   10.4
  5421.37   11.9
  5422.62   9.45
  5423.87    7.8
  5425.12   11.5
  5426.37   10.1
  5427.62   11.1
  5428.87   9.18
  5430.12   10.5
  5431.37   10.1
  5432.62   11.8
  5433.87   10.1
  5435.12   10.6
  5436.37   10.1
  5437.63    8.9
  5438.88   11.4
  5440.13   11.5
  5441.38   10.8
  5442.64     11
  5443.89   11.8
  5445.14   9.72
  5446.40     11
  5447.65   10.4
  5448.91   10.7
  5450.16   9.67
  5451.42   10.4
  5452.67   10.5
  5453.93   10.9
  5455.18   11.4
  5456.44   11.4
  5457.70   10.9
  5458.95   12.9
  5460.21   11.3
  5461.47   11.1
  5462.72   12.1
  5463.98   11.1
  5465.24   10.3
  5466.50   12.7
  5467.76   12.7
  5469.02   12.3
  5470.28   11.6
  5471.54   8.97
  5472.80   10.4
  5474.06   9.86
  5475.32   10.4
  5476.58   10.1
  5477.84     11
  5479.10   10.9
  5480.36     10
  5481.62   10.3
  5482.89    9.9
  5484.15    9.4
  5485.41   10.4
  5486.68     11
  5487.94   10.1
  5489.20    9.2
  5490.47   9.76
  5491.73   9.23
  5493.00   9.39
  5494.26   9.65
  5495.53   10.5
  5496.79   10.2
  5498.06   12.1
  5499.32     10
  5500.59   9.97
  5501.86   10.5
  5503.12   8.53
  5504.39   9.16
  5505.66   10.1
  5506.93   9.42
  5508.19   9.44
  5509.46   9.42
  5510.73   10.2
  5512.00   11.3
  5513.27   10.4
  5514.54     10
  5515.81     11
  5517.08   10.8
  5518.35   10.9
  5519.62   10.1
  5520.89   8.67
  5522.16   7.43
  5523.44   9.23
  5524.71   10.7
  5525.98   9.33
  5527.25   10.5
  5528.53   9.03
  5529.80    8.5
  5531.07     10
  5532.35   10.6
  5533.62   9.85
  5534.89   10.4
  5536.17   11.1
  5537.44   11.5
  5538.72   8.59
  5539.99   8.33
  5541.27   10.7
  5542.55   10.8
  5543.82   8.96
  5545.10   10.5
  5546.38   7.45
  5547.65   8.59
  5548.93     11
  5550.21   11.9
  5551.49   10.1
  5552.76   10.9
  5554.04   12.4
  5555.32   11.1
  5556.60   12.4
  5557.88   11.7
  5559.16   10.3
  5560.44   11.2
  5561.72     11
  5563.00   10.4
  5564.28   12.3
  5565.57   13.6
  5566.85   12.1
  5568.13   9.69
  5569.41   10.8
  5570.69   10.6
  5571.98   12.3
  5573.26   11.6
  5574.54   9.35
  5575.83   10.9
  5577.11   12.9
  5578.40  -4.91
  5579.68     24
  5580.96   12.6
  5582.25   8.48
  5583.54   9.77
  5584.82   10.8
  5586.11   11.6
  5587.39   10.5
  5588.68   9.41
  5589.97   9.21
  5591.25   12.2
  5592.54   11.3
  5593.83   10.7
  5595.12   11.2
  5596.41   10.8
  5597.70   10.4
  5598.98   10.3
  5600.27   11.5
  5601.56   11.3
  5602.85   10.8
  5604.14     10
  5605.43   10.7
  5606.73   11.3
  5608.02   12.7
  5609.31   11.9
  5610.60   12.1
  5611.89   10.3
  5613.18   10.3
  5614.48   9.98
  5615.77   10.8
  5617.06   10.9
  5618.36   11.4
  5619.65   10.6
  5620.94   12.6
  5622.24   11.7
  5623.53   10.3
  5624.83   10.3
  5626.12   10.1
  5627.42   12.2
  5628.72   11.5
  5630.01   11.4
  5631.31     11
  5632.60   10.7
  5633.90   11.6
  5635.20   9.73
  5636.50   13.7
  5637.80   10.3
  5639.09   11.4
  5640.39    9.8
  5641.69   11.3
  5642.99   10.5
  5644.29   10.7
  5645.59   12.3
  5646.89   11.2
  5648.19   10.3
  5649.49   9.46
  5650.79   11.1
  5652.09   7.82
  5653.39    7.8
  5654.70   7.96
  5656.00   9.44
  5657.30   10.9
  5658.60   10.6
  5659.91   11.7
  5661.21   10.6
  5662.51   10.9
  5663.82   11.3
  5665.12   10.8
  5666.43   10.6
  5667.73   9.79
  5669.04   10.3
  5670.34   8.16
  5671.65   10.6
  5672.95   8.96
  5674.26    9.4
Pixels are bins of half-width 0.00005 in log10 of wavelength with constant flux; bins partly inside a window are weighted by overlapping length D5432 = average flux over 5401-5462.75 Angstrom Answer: 10.8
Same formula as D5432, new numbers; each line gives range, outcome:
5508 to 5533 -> 9.88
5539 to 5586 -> 10.7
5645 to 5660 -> 9.98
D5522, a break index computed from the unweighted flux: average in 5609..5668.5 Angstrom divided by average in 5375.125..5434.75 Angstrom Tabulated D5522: 1.0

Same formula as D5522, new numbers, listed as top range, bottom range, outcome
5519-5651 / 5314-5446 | 1.01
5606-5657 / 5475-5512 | 1.07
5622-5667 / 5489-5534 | 1.08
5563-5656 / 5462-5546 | 1.07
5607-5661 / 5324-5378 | 1.05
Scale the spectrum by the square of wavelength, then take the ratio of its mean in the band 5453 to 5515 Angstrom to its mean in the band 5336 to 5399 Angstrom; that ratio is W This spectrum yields 1.04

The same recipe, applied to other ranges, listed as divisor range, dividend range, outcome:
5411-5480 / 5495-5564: 0.97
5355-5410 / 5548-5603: 1.11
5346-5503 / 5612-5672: 1.08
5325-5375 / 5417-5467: 1.09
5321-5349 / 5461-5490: 1.10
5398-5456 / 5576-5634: 1.09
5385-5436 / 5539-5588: 1.07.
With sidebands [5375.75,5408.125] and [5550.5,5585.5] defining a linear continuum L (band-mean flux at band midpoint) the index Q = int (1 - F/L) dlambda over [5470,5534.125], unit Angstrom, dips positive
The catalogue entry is 5.39 Angstrom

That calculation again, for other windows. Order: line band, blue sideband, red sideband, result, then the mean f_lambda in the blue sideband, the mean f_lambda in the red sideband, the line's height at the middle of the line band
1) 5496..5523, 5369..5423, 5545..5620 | 2.1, 10.7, 10.9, 10.8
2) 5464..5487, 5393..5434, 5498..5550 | -1.1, 10.6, 9.87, 10.2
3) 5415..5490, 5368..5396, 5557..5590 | 0.2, 10.6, 10.9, 10.7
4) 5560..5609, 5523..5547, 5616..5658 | -3.4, 9.8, 10.7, 10.2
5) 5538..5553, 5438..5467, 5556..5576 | 1.9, 11.1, 11.3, 11.2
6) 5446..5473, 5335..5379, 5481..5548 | -2.9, 10.4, 9.88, 10.1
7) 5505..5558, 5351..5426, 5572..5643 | 3.5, 10.6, 10.9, 10.8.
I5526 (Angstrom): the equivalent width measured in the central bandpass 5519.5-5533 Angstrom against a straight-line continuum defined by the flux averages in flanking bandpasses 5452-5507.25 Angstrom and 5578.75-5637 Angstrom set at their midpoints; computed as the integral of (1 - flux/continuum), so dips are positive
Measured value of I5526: 1.7 Angstrom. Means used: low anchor 10.5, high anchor 11.2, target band 9.44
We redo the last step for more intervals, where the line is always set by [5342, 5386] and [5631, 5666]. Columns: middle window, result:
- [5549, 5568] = -1.64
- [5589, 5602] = -0.37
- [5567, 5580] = 0.13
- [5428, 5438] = 0.32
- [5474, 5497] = 1.05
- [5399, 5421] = -0.98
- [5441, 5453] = -0.05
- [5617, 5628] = -0.60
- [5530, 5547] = 1.09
